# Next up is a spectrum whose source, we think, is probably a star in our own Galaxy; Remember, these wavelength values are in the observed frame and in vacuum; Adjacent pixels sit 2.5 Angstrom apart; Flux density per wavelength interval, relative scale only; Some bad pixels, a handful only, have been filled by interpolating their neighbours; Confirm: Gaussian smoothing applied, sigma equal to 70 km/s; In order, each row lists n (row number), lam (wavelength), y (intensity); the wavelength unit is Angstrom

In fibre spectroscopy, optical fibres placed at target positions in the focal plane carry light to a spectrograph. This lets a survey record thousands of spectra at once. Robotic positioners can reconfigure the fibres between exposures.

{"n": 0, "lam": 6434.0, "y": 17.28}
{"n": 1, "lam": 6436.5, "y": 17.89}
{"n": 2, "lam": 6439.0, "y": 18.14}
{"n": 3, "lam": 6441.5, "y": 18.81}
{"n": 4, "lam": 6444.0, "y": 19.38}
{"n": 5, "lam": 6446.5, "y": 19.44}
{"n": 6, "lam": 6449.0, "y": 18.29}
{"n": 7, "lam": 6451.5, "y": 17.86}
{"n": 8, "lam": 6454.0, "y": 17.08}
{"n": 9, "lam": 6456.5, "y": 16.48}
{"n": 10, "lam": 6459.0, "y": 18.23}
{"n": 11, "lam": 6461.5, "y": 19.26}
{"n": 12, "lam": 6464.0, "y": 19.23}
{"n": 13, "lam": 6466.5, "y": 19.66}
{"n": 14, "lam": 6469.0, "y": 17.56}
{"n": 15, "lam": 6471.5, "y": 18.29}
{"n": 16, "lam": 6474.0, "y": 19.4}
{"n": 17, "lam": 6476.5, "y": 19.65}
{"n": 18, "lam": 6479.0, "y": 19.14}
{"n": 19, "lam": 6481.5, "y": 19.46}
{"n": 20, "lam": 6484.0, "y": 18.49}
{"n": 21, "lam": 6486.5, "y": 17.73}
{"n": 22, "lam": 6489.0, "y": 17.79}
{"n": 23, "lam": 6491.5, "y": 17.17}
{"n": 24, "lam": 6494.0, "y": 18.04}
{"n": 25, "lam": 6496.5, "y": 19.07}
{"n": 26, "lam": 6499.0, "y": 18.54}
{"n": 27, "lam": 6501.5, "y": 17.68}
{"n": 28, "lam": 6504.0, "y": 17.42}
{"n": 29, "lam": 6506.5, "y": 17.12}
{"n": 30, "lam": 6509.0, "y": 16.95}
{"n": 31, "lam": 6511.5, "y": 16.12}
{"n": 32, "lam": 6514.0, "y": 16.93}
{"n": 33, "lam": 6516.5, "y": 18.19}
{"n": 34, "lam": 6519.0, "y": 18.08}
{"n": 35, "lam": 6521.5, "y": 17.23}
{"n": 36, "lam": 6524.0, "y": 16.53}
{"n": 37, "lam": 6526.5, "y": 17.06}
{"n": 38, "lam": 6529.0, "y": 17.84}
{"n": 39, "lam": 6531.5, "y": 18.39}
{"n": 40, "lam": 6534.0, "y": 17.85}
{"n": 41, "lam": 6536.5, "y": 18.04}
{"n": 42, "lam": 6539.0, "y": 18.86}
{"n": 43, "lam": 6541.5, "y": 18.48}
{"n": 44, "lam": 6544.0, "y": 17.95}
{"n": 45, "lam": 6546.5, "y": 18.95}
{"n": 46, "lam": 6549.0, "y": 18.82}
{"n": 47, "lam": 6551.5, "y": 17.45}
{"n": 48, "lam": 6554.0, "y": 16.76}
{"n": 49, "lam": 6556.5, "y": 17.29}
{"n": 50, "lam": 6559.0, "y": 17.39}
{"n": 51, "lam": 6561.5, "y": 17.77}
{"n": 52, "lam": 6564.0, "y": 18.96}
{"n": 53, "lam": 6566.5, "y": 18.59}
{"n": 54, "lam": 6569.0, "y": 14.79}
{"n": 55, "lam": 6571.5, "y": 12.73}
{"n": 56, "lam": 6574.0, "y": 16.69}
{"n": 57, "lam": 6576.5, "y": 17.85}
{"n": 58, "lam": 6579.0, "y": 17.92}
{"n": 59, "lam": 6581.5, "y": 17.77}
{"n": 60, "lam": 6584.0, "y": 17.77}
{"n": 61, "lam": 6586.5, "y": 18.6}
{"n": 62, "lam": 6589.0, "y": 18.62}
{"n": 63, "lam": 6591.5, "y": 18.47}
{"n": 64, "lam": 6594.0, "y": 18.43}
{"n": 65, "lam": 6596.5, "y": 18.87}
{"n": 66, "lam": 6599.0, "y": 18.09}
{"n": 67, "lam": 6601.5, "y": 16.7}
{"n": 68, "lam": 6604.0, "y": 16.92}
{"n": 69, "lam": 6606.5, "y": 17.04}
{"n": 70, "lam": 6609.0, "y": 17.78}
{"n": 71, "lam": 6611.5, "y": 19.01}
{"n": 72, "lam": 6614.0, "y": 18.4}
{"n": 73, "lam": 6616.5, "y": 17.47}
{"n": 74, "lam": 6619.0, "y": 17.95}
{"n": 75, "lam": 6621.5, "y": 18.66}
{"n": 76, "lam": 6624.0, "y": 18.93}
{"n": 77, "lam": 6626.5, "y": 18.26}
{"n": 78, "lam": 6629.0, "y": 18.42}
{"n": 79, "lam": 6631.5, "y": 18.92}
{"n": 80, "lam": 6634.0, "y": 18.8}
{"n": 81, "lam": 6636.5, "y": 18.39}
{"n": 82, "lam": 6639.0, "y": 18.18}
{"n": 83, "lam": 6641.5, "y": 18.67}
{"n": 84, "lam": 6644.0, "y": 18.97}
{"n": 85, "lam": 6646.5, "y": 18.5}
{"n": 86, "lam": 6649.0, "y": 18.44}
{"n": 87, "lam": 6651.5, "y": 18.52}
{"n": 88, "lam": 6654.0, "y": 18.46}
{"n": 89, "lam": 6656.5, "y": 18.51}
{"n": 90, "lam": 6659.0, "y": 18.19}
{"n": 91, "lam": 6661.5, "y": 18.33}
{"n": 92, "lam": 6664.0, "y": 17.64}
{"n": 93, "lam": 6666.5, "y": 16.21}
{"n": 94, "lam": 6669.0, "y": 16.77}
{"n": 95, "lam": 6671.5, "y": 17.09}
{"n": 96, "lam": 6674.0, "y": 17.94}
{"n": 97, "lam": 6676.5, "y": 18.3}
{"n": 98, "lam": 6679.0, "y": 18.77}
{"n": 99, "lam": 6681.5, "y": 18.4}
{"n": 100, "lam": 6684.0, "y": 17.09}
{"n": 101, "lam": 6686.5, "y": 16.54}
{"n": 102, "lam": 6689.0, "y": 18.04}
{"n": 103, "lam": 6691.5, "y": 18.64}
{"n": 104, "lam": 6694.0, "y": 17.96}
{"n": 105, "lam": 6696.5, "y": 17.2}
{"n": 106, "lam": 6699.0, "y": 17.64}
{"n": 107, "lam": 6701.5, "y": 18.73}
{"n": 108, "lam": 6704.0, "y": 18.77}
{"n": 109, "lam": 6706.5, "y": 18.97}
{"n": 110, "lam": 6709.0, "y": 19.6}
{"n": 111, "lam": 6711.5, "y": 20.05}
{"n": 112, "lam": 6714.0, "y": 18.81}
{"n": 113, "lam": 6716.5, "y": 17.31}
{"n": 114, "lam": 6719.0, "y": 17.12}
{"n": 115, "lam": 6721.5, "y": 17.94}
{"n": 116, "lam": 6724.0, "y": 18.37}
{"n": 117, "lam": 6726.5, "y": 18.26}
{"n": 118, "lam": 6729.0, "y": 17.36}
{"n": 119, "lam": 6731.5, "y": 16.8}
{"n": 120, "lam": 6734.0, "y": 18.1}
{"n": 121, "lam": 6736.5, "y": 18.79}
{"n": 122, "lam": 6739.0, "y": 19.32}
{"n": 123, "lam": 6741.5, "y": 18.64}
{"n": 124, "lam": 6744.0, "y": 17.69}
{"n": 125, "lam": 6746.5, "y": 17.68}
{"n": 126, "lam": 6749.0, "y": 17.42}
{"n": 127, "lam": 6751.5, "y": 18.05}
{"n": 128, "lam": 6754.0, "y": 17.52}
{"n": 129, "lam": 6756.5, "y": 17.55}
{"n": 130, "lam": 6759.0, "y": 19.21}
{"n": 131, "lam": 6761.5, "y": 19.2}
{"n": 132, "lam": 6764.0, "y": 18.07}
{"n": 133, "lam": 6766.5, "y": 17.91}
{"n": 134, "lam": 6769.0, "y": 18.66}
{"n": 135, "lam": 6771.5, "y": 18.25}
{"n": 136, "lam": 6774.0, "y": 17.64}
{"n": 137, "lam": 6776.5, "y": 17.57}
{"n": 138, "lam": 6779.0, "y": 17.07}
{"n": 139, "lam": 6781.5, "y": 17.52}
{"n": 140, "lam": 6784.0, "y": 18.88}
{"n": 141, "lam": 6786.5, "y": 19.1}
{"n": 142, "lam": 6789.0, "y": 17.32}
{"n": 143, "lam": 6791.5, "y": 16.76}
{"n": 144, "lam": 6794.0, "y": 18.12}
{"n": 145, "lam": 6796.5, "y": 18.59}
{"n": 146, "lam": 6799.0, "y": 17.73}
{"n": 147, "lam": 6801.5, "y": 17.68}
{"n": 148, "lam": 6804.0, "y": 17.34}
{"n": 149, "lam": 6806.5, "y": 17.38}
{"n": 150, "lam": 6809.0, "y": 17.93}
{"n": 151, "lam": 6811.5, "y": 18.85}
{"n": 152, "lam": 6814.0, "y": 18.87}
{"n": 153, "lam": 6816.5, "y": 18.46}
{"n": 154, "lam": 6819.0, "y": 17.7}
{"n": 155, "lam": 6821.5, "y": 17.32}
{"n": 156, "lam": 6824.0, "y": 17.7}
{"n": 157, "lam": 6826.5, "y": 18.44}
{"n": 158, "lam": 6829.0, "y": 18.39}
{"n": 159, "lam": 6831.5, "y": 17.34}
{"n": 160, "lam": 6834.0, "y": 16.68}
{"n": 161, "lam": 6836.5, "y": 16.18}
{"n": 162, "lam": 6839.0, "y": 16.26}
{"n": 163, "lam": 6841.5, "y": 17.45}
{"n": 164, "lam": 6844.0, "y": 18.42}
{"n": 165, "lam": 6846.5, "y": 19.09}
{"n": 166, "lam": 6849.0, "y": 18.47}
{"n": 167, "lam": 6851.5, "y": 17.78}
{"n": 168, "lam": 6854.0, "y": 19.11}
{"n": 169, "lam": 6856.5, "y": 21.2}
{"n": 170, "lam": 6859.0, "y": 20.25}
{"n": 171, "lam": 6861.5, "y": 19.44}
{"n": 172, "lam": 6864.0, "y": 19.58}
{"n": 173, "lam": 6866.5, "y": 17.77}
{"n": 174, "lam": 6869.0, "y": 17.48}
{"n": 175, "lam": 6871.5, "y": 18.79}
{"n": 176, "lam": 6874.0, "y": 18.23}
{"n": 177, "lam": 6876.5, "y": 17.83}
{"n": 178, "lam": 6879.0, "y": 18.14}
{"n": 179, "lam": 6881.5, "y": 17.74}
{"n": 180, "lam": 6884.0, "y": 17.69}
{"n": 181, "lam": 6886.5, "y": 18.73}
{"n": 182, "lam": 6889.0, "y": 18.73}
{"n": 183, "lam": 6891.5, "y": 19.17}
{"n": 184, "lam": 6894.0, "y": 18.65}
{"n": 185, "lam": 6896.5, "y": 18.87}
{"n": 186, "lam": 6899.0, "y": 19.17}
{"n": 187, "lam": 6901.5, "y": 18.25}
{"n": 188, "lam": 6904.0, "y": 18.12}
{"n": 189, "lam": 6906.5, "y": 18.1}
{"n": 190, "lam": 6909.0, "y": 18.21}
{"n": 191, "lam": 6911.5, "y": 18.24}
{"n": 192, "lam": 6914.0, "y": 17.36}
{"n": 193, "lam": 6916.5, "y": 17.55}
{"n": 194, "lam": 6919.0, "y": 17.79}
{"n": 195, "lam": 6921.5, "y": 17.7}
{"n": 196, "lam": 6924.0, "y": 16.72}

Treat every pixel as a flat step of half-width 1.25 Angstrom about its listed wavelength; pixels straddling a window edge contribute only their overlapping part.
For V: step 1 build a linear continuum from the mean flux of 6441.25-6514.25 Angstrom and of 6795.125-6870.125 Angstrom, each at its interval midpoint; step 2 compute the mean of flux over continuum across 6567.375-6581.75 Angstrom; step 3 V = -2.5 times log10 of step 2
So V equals 0.12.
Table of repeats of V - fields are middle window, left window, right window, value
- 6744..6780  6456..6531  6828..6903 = 0.02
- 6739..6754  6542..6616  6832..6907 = 0.01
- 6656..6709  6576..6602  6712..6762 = 0.01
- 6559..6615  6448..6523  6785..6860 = 0.03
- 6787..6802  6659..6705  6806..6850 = 0.00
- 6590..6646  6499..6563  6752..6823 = -0.03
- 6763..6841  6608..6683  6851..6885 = 0.04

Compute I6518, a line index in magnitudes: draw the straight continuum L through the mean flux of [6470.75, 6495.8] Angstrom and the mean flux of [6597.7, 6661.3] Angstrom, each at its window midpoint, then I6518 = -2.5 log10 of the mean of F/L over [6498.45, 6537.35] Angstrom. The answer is 0.06 mag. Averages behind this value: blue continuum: 18.5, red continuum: 18.2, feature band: 17.5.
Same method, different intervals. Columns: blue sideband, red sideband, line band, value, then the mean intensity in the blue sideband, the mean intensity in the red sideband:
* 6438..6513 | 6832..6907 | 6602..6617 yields 0.034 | 18.2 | 18.4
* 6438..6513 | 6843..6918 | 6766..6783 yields 0.039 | 18.2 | 18.5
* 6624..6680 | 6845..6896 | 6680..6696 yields 0.031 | 18.2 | 18.7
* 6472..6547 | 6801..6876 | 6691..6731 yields -0.009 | 18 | 18.2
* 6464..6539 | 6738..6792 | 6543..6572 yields 0.038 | 18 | 18.1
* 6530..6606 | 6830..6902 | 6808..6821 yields -0.003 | 17.7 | 18.4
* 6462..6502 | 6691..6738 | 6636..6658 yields -0.011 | 18.6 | 18.2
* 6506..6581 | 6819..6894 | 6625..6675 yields -0.026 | 17.5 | 18.3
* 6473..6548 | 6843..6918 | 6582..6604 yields 0.001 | 18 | 18.5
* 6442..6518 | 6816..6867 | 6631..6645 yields -0.025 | 18.2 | 18.2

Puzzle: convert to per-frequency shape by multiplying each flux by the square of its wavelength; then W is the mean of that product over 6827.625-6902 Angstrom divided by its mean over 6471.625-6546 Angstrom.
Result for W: 1.14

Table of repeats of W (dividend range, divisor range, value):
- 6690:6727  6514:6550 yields 1.08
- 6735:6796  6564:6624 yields 1.08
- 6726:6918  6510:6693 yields 1.08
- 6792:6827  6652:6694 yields 1.05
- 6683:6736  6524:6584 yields 1.08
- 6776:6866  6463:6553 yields 1.10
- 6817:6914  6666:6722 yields 1.07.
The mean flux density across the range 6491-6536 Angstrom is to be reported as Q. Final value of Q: 17.6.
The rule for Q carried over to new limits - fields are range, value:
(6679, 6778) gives 18.1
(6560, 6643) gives 17.9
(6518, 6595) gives 17.7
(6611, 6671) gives 18.3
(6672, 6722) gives 18.2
